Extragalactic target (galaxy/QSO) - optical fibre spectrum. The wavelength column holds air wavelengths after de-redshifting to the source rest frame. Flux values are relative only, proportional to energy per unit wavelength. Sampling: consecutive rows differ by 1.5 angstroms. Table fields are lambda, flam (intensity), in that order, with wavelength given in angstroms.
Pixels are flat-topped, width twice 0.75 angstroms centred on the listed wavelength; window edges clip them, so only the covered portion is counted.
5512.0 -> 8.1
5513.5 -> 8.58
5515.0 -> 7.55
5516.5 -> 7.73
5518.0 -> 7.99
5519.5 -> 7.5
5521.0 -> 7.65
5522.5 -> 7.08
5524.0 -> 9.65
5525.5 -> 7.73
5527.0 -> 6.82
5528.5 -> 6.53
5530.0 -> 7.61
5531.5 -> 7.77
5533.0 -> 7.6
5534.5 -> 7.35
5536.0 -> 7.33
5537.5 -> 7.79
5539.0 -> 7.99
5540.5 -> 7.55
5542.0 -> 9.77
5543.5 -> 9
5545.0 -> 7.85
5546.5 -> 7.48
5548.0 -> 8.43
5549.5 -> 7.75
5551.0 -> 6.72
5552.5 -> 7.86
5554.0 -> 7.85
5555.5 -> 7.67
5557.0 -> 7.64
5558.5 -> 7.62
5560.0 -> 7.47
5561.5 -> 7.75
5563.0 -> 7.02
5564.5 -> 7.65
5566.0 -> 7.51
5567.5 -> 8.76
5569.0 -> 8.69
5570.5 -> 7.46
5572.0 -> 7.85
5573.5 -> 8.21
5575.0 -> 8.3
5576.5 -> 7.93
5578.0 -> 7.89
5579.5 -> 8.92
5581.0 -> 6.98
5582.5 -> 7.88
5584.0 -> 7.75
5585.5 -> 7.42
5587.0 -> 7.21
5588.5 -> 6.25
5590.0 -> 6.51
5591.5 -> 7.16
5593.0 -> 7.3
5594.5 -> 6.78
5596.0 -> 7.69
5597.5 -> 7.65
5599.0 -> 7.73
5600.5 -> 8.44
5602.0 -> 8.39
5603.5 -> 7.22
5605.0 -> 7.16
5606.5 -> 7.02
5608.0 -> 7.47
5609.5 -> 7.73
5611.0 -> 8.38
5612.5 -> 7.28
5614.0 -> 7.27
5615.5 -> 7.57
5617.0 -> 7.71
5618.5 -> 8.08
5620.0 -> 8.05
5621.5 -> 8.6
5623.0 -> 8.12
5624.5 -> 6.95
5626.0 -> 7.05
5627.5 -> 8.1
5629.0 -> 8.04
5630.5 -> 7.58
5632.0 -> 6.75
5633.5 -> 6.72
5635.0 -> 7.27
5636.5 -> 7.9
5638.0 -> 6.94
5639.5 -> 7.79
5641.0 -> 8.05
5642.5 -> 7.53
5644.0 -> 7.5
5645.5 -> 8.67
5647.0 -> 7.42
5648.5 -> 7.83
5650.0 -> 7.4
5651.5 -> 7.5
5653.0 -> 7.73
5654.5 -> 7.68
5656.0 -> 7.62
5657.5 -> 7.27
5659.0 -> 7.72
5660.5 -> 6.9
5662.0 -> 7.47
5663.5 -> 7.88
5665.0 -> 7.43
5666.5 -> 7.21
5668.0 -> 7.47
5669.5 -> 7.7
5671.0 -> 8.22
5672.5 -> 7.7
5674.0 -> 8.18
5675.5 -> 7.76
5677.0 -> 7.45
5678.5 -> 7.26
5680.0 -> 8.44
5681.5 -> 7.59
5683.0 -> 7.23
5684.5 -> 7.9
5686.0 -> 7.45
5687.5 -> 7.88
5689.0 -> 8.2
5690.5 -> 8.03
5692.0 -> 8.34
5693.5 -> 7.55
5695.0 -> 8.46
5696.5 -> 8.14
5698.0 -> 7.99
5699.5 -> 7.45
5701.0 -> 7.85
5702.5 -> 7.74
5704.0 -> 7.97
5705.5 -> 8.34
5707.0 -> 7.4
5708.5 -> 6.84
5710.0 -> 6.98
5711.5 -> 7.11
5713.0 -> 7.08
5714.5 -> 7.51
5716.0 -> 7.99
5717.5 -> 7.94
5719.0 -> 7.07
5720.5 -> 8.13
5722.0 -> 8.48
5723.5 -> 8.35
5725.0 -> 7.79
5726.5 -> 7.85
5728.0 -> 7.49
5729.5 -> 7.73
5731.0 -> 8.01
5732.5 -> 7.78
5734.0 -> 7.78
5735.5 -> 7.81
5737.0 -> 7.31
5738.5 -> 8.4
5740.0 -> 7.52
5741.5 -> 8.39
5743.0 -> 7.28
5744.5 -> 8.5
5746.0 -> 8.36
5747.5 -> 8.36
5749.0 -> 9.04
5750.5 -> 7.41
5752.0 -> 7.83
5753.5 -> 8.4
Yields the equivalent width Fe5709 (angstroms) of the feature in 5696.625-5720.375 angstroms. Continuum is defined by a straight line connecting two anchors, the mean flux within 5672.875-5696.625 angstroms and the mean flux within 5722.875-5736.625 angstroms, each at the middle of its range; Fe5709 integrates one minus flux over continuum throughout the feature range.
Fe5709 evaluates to 0.8 angstroms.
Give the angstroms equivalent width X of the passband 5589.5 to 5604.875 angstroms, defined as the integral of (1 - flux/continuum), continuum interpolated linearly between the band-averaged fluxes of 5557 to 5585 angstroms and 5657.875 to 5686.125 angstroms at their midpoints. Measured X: 0.6 angstroms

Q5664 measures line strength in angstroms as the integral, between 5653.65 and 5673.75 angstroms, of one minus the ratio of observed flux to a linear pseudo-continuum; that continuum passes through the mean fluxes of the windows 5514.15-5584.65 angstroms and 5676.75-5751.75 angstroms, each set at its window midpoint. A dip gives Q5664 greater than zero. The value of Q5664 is 0.6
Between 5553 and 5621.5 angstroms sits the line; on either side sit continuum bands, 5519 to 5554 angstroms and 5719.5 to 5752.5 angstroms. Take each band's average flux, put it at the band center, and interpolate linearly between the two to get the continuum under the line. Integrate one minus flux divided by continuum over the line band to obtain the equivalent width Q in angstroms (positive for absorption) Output 1.5 angstroms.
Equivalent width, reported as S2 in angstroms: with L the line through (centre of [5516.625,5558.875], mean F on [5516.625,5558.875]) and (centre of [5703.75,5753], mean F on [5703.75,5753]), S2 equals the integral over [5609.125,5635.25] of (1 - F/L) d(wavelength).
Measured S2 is 0.5 angstroms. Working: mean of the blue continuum 7.77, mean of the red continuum 7.81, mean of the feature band 7.63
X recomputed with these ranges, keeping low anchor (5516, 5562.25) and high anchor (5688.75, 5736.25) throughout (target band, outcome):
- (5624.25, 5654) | 0.9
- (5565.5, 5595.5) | 0.5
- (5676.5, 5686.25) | 0.2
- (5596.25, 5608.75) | 0.2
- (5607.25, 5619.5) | 0.1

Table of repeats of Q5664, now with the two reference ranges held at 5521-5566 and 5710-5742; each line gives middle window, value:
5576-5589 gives 0.2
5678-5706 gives -0.5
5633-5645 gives 0.4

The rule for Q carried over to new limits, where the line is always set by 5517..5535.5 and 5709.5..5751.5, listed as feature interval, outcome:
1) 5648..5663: 0.5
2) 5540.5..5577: -1.3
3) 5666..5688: 0.2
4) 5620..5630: -0.1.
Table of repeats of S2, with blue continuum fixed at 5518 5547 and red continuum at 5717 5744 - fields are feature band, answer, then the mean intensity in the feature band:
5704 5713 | 0.5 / 7.37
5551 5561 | 0.2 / 7.61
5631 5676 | 1.5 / 7.57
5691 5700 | -0.2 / 8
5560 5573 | 0.0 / 7.82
